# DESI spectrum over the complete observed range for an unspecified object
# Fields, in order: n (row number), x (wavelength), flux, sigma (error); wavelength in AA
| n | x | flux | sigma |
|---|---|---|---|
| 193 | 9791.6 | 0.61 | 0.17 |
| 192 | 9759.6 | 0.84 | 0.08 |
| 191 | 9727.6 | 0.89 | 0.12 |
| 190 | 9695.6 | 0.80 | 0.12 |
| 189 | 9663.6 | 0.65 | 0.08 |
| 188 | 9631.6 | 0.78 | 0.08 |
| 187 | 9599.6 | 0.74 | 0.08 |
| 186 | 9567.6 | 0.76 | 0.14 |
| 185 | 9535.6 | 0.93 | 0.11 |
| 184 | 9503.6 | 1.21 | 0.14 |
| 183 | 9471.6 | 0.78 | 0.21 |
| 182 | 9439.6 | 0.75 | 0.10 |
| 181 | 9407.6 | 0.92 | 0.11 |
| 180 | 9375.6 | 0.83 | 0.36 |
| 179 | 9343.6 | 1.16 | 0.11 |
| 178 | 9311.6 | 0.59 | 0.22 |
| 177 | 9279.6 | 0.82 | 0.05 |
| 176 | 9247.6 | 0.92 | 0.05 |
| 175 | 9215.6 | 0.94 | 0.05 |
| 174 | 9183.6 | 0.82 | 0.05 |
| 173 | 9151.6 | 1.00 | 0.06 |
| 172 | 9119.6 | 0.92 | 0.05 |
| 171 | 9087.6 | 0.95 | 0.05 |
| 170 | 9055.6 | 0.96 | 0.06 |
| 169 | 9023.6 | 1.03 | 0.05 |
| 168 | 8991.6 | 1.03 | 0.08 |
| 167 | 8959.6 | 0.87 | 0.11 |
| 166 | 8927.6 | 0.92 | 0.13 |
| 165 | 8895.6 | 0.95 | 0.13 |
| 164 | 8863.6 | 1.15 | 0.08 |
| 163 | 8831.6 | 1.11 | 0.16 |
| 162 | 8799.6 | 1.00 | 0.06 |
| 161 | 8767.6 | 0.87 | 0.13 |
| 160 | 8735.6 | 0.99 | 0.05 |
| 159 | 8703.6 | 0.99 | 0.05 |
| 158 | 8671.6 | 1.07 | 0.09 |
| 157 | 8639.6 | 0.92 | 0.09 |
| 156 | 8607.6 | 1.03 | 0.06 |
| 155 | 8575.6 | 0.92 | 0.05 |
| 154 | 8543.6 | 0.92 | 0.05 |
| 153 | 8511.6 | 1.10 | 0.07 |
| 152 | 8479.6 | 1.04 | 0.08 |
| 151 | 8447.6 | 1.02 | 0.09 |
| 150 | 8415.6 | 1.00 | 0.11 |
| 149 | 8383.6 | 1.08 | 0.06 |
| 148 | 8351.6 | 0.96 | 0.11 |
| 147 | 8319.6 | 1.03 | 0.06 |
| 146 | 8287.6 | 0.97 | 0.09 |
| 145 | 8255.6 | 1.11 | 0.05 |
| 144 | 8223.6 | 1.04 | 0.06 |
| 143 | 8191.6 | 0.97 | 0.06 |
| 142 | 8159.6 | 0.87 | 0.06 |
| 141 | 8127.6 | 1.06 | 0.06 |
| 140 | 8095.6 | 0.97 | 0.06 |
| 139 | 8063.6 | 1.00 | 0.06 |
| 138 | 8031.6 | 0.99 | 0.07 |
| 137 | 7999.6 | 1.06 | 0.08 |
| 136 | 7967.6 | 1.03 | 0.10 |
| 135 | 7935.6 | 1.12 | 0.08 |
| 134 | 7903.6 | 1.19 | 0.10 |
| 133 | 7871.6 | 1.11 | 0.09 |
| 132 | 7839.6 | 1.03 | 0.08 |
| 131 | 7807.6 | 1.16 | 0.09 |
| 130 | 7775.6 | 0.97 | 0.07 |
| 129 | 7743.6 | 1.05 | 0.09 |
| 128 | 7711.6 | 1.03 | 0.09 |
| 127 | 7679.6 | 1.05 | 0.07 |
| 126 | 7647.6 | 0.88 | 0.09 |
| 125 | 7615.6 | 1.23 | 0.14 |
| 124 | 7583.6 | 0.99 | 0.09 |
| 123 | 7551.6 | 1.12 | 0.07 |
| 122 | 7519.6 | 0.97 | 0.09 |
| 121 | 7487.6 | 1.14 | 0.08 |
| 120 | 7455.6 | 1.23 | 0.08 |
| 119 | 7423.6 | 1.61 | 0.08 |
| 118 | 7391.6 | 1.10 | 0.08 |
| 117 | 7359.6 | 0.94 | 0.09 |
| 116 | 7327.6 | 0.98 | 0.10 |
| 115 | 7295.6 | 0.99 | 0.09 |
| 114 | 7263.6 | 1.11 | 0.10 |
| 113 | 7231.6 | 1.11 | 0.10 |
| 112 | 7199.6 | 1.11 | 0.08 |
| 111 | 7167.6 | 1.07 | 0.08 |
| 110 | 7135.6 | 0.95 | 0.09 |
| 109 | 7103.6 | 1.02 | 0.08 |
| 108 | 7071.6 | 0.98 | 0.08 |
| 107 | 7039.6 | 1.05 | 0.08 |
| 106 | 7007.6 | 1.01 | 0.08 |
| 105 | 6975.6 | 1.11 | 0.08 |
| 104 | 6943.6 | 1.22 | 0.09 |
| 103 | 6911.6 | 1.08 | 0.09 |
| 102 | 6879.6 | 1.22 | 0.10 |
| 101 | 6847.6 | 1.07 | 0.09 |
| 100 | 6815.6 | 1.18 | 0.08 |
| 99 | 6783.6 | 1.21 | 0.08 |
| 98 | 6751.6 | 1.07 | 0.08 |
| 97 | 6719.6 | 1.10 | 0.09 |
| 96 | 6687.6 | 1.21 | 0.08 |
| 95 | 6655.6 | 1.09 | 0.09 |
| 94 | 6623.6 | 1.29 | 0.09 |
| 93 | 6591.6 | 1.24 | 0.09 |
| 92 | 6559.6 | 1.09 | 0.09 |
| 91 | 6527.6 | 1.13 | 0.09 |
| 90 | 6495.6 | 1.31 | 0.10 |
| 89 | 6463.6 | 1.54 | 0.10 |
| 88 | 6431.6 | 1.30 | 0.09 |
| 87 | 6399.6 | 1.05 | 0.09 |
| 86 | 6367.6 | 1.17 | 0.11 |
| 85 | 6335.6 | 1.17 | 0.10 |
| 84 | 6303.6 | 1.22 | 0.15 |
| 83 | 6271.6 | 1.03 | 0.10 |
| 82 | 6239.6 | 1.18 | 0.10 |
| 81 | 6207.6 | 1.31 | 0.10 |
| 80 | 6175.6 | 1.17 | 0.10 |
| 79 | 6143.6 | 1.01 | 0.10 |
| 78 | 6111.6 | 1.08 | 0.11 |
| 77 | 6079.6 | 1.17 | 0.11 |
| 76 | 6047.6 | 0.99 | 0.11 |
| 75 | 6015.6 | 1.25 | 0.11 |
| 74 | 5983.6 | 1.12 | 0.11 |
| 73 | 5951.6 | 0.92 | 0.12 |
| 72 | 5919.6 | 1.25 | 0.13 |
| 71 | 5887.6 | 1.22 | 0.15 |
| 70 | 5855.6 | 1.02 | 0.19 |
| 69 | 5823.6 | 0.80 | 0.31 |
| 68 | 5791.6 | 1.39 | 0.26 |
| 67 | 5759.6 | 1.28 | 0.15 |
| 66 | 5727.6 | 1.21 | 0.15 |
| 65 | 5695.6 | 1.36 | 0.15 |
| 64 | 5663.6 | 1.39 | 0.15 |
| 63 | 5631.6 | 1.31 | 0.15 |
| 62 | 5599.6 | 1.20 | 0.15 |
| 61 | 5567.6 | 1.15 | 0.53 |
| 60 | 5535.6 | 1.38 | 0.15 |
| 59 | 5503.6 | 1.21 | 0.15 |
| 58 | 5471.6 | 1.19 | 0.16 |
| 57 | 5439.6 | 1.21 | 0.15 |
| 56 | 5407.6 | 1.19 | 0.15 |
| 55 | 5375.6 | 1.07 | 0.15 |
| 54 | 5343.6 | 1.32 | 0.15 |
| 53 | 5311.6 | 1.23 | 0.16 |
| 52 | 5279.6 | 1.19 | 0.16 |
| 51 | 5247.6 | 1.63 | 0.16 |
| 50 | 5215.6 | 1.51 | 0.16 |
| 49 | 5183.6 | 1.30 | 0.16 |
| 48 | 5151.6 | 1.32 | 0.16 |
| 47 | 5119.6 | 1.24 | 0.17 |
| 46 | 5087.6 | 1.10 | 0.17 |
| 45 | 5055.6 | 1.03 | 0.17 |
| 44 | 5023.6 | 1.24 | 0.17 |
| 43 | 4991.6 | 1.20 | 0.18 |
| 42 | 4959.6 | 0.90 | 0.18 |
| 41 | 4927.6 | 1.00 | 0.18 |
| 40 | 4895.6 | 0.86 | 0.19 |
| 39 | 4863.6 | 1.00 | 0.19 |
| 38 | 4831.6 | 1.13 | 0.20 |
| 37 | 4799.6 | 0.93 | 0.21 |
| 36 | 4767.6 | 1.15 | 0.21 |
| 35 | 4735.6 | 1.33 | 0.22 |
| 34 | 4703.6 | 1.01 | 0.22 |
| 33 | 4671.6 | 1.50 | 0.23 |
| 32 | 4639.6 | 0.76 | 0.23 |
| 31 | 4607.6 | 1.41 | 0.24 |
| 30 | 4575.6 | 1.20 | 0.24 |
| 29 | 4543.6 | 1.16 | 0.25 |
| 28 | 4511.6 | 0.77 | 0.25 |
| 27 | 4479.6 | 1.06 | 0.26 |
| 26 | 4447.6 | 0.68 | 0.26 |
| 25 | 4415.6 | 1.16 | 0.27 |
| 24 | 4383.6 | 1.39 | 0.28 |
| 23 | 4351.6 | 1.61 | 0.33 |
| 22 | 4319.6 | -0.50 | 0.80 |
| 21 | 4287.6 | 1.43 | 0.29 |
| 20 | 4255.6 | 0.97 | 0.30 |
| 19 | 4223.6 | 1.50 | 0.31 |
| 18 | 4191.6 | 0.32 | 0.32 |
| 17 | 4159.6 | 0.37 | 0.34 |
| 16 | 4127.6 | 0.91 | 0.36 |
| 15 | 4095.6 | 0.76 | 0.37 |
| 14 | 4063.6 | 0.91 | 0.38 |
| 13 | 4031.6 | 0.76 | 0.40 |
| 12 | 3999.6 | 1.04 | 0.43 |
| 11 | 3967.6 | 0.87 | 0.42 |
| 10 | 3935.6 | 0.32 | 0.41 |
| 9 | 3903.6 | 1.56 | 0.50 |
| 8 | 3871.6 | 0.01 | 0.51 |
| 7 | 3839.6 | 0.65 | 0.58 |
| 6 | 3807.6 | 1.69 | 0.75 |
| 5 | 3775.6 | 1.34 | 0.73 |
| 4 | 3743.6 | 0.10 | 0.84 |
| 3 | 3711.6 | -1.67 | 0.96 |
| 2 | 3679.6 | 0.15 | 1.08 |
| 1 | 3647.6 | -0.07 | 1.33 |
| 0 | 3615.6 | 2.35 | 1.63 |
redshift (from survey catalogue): 0.13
